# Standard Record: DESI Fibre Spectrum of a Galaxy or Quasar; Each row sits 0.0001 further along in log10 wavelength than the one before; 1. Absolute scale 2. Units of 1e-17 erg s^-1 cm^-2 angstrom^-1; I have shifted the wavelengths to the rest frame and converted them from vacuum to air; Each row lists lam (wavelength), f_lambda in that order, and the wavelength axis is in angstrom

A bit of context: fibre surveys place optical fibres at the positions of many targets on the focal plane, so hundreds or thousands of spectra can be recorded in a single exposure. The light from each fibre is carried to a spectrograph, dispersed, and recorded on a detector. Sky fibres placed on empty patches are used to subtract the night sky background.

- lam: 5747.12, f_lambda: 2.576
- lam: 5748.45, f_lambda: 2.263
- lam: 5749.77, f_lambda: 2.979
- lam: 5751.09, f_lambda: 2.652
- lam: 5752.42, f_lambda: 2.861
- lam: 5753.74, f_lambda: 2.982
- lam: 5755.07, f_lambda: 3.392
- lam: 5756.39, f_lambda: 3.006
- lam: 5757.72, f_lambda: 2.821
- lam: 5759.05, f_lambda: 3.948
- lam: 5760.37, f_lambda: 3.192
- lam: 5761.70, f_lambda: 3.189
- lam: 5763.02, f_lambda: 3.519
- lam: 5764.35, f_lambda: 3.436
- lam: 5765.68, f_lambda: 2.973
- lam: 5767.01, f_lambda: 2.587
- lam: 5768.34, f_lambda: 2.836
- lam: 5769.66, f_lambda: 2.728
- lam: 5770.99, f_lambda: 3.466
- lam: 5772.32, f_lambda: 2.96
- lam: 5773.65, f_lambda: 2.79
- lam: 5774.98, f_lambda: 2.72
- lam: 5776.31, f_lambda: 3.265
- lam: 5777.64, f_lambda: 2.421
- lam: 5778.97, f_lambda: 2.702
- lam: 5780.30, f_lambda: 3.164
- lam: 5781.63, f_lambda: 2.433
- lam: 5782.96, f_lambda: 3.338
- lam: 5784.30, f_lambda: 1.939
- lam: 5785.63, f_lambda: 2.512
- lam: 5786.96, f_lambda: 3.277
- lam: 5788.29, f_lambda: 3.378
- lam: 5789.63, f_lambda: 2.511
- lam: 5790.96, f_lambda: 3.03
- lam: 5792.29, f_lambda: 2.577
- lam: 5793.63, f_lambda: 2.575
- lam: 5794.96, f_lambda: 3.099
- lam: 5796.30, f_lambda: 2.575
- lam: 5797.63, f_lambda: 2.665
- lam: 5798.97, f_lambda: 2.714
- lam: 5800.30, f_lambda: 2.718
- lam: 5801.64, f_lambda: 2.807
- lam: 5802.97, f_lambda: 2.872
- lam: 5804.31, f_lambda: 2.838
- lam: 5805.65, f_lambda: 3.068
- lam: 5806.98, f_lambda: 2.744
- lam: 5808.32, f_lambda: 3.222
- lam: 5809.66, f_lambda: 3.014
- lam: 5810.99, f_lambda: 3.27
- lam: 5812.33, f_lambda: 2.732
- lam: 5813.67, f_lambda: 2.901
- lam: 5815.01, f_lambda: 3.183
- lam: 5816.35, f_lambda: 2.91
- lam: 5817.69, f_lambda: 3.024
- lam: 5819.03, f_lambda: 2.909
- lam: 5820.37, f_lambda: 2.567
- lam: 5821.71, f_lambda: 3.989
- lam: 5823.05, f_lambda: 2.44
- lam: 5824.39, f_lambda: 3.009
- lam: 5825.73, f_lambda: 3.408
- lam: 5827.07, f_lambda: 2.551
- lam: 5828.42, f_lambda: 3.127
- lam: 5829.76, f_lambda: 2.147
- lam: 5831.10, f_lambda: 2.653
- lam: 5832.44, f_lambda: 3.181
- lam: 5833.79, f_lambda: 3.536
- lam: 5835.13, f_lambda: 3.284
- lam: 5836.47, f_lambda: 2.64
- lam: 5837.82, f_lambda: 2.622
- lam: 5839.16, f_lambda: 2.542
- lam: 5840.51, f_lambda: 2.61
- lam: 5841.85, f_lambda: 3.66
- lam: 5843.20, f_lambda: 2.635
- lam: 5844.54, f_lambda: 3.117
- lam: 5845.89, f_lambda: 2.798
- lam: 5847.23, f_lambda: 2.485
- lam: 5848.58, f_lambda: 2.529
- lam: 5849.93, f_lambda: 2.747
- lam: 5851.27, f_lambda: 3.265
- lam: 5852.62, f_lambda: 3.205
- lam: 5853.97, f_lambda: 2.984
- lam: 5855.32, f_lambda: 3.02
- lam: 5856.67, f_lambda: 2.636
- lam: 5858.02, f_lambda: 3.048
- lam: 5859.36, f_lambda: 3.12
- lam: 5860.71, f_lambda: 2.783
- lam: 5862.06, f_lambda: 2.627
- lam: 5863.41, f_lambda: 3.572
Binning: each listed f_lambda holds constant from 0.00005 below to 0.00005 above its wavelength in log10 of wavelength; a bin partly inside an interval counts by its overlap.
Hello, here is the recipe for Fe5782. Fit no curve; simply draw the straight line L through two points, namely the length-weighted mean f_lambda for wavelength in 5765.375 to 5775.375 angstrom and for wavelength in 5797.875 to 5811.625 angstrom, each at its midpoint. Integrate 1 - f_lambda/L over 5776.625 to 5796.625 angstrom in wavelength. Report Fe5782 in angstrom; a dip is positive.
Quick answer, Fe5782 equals 0.83 angstrom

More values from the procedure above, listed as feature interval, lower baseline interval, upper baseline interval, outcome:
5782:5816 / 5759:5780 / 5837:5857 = 1.1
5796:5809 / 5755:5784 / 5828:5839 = 0.5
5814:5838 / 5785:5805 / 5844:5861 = -0.8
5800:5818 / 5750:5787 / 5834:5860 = -0.1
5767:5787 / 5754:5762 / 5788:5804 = 1.3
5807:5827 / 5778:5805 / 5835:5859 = -1.4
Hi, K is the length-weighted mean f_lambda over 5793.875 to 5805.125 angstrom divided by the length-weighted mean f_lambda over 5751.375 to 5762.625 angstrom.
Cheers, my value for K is 0.9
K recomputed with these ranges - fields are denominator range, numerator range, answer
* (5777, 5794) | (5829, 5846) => 1.04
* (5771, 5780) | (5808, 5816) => 1.06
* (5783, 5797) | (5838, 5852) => 1.02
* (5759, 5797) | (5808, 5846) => 1.01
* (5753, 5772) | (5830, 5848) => 0.92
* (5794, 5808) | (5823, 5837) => 1.04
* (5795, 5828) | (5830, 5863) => 0.99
